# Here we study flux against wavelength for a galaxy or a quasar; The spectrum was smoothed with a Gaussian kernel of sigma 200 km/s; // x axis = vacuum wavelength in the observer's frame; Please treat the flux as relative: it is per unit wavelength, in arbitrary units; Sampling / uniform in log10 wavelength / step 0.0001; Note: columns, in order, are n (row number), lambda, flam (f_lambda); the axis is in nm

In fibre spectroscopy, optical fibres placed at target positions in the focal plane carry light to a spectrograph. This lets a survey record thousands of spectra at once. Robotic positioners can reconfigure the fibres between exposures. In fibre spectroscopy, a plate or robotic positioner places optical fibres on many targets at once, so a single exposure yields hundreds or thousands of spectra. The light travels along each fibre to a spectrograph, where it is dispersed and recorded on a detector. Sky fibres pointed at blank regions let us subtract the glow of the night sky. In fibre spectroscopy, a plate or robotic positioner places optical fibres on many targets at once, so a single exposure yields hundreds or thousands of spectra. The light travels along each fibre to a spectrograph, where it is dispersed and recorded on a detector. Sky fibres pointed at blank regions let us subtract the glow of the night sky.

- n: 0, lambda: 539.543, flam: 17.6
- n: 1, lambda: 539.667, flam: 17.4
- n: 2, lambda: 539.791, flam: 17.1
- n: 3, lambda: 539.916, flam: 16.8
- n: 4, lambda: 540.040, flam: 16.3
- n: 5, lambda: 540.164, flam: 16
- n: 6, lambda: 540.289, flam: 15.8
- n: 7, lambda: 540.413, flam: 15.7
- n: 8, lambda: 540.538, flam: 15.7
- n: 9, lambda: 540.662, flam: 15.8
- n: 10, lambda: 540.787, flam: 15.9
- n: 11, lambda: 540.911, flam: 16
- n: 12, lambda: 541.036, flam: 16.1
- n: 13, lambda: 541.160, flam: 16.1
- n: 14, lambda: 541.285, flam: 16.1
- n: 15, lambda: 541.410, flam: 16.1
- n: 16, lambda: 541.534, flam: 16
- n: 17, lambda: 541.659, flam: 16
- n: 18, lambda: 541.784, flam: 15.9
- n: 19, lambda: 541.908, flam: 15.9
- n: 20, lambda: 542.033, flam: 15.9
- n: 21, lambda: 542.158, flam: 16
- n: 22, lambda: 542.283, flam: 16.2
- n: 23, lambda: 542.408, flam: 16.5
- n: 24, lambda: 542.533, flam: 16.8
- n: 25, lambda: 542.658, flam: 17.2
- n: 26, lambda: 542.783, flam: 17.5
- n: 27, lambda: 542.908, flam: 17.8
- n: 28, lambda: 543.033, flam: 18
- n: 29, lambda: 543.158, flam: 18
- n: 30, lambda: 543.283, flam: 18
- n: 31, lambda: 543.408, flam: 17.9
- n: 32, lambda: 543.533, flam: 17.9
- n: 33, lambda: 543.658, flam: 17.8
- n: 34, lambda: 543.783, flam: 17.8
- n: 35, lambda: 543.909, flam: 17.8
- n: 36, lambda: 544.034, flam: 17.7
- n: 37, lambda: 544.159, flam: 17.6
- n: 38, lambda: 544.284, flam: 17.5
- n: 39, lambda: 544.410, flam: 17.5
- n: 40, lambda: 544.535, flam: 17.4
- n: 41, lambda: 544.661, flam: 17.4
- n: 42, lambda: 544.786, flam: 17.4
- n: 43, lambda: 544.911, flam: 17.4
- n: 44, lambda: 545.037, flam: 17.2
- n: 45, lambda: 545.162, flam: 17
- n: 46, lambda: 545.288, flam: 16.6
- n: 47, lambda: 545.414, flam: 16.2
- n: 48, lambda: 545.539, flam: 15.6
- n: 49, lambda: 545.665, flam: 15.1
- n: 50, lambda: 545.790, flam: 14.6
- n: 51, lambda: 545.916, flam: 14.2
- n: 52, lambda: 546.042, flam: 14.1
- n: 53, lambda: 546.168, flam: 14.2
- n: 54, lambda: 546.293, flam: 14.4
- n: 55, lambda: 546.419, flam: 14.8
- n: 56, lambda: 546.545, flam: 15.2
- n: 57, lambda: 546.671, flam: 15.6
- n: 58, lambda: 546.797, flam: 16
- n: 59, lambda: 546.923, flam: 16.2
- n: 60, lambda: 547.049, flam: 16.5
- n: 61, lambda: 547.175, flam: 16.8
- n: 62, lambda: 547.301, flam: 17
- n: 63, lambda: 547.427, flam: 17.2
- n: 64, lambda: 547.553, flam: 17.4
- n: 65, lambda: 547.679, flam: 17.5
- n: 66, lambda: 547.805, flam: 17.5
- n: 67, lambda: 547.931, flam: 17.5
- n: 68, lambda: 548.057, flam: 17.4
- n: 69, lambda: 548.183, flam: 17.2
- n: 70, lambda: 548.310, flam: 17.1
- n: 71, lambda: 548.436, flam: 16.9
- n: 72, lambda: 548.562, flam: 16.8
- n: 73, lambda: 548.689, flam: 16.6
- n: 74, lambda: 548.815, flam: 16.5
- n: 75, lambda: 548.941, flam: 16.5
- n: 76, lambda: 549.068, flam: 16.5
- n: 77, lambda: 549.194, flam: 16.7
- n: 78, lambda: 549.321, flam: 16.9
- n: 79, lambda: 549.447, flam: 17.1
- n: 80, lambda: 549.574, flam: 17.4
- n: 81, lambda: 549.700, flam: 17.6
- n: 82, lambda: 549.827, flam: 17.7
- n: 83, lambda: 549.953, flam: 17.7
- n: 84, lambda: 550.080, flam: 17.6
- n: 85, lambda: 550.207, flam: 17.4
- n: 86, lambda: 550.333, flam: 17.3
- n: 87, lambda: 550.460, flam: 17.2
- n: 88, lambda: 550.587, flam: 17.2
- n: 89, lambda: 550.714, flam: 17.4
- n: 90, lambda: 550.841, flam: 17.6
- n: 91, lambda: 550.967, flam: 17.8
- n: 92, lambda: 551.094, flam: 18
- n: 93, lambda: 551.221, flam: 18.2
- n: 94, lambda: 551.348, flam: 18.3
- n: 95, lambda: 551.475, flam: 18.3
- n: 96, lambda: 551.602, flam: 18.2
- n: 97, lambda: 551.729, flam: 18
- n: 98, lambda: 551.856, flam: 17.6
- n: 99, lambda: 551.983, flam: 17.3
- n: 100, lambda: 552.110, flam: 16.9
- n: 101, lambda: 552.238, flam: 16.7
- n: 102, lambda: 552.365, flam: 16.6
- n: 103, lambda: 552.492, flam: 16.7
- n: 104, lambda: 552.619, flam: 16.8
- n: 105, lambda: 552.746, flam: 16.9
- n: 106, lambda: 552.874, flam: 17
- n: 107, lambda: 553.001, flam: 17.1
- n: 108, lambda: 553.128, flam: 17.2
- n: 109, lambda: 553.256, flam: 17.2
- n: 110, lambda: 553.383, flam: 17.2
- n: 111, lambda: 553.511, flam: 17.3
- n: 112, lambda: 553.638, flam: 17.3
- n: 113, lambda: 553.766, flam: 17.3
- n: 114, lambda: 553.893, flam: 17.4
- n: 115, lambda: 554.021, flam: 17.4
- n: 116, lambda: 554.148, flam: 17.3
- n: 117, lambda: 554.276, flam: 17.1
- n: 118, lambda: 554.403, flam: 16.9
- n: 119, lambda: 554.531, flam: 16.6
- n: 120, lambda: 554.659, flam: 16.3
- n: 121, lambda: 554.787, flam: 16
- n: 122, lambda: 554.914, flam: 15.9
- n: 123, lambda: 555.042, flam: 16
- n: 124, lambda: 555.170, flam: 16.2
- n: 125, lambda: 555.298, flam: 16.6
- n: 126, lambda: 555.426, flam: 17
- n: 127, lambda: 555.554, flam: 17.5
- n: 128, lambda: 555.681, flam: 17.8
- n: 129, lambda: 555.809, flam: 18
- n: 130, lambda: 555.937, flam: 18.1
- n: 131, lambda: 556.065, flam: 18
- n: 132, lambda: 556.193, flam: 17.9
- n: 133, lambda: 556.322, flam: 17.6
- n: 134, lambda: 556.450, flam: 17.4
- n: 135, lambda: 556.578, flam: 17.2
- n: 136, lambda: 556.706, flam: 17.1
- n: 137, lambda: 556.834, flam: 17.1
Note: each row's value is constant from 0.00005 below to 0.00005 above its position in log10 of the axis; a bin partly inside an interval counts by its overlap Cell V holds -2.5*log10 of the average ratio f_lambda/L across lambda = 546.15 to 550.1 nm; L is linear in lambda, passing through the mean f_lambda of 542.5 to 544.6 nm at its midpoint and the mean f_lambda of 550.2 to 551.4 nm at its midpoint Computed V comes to 0.06 mag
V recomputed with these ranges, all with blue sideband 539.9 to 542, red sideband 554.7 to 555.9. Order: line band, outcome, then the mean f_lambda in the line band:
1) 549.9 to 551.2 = -0.064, 17.5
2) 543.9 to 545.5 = -0.067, 17.2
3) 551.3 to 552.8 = -0.047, 17.4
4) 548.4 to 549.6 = -0.020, 16.8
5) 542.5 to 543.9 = -0.103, 17.7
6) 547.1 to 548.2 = -0.059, 17.3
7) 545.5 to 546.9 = 0.096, 14.9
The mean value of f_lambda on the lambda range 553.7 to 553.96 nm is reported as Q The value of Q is 17.3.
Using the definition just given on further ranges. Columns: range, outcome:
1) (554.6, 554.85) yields 16.1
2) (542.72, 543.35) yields 17.9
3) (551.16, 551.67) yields 18.2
